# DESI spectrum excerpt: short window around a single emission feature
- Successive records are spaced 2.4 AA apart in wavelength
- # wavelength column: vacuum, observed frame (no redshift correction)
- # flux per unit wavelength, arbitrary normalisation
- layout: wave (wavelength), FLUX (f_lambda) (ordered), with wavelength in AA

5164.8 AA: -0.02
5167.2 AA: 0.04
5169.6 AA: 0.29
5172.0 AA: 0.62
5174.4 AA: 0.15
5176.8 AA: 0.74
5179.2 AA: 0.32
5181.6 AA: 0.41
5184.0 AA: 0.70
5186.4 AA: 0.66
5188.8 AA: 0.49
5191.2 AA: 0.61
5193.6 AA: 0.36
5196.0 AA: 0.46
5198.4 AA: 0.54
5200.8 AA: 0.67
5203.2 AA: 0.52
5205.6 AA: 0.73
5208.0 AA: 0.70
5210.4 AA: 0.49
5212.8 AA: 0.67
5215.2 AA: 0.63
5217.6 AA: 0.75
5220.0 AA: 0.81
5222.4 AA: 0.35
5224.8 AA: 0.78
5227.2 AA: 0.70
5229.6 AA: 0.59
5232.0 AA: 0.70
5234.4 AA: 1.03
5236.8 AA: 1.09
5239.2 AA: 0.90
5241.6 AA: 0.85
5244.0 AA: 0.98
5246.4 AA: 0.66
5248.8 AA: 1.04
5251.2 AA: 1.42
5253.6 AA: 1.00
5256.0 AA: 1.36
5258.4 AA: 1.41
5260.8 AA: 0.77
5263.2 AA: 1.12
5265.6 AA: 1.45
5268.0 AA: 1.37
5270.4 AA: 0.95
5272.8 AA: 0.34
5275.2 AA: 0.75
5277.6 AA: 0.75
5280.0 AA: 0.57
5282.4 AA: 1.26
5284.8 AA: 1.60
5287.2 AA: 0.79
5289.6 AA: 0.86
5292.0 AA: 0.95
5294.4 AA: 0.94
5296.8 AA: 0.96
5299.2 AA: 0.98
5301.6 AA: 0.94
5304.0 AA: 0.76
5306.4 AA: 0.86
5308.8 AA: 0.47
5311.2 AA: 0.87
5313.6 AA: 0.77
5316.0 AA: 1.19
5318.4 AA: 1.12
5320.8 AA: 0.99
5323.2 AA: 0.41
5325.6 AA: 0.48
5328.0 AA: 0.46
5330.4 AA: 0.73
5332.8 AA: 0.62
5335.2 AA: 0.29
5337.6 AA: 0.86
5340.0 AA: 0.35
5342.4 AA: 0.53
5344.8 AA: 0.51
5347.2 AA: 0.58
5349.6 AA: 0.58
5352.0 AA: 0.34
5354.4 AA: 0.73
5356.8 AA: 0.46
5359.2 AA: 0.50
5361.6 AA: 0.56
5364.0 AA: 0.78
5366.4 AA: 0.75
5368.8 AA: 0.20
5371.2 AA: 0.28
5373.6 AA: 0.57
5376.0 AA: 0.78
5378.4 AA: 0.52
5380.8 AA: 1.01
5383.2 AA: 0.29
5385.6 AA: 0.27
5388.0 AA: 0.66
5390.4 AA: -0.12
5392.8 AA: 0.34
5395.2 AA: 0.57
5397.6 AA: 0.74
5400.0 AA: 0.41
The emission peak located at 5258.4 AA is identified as C IV 1549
